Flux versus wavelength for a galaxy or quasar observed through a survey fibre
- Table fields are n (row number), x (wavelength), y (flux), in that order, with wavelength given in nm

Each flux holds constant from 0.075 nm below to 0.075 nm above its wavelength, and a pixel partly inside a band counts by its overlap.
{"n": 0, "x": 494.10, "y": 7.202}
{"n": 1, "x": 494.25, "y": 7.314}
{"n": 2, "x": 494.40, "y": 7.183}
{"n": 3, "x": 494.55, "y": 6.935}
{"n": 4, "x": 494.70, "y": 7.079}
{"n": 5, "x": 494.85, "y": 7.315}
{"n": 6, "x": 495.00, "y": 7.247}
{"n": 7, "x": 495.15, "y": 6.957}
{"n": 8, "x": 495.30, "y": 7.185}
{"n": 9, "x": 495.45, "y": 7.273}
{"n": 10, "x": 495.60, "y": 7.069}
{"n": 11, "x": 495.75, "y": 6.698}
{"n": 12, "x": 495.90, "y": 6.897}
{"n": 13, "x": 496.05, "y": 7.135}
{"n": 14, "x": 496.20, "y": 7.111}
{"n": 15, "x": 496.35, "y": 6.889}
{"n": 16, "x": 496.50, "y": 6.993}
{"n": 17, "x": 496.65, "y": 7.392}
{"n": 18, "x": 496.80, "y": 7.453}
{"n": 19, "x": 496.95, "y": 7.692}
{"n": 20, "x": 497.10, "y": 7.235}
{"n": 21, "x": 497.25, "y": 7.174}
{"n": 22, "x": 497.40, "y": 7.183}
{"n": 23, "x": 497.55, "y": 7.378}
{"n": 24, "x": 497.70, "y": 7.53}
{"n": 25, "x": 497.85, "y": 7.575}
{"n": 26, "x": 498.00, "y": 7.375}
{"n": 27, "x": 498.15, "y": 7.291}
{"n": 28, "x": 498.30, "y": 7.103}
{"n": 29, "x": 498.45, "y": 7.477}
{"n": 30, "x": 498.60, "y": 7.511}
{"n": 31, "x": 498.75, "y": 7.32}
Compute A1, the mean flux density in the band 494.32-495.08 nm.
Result 7.15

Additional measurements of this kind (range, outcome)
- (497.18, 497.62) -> 7.24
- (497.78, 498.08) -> 7.47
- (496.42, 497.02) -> 7.38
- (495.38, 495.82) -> 7.01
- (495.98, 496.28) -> 7.12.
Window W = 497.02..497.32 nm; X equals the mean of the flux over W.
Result 7.21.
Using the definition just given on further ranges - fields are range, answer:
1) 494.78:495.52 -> 7.19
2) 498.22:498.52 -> 7.29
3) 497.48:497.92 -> 7.49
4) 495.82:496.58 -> 7.01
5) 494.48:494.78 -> 7.01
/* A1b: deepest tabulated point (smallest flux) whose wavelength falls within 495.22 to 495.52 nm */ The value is 7.185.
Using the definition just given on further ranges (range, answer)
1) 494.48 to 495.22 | 6.935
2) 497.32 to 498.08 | 7.183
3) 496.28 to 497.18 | 6.889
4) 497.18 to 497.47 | 7.174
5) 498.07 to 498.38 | 7.103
